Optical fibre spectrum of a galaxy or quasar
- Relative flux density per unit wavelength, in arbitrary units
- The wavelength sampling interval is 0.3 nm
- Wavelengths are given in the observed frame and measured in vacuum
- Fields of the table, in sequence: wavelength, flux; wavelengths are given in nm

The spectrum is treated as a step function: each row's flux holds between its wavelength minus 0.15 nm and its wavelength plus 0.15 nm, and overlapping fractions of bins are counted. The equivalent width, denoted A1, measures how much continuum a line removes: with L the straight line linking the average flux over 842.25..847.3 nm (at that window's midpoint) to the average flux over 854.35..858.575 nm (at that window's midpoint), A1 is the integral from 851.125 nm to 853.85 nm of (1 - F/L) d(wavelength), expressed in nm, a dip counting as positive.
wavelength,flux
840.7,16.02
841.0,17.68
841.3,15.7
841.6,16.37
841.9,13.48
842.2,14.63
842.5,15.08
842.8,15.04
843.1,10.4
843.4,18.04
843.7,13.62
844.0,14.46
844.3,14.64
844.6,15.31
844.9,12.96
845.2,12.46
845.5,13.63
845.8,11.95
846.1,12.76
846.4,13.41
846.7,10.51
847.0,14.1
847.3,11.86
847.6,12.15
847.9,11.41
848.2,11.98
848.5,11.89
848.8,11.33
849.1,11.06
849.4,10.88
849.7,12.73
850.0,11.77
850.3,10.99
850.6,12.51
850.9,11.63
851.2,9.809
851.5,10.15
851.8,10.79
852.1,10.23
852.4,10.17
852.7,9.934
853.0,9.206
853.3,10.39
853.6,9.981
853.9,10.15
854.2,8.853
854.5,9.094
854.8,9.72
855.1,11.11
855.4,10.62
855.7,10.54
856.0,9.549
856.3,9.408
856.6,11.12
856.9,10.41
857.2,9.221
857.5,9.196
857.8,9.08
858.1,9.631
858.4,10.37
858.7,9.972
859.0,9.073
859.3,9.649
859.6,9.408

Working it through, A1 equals 0.27 nm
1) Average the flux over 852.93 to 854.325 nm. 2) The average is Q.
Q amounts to 9.76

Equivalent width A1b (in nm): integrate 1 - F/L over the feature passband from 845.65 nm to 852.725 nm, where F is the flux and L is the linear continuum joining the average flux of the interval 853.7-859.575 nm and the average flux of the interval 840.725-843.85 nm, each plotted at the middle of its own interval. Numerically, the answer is 0.57 nm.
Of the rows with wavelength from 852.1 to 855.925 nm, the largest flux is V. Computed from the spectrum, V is 11.11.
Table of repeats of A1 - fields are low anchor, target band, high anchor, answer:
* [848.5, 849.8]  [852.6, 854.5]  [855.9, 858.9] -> 0.16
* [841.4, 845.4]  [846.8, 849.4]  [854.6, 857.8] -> 0.18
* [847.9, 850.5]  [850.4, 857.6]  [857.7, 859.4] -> 0.28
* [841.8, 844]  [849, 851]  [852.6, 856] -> -0.01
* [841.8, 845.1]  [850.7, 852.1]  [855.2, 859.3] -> 0.13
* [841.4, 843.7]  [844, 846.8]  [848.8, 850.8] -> 0.06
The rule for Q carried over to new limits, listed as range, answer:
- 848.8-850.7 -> 11.6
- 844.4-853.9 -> 11.6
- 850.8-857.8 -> 10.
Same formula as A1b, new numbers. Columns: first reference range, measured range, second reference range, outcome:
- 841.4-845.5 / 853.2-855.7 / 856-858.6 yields 0.16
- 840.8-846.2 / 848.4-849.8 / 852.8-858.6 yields 0.09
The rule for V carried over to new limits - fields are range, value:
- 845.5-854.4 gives 14.1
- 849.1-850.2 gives 12.73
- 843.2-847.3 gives 18.04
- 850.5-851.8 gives 12.51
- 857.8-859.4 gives 10.37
